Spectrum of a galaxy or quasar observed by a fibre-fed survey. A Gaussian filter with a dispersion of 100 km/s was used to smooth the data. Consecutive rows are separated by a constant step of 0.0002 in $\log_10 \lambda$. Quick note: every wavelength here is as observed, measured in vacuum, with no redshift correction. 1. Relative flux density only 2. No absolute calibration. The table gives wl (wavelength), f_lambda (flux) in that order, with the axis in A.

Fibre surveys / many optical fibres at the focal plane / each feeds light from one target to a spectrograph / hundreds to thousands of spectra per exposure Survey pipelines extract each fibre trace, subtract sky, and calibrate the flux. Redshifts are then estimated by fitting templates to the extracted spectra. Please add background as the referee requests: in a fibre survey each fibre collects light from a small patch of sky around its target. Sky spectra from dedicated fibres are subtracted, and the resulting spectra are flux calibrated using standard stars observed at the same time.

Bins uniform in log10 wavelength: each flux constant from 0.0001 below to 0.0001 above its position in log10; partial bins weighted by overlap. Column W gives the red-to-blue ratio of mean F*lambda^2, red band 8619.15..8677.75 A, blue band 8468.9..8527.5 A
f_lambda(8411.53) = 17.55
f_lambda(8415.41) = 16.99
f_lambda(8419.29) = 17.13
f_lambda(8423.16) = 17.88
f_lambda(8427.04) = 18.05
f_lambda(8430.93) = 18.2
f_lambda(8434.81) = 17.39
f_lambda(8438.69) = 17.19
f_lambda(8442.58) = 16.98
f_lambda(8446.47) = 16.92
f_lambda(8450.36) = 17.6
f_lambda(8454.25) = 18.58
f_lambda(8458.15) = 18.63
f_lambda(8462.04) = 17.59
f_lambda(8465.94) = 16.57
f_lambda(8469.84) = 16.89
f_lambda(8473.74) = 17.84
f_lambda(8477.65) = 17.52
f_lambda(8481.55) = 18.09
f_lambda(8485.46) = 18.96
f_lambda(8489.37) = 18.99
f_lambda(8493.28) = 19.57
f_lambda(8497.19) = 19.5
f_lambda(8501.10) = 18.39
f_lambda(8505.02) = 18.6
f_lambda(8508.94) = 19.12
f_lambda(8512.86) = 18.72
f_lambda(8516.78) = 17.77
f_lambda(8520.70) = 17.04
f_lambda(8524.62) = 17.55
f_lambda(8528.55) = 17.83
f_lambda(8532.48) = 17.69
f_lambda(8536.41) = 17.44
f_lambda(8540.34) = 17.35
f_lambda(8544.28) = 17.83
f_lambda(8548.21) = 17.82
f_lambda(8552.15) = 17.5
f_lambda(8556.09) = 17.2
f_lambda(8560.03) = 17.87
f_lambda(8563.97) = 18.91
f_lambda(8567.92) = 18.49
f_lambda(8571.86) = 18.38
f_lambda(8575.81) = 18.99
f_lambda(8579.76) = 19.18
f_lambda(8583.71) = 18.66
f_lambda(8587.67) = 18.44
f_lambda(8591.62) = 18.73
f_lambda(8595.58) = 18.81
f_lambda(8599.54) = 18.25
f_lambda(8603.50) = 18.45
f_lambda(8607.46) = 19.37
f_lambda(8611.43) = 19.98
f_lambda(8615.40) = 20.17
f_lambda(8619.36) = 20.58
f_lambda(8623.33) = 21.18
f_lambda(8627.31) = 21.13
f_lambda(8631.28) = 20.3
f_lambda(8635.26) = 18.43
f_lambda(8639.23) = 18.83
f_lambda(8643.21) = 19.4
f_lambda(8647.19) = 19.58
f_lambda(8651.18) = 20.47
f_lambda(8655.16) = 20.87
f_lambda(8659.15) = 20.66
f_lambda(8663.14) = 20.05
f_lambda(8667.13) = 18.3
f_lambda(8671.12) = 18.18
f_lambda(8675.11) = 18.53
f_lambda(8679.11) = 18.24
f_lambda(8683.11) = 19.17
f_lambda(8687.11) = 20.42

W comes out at 1.11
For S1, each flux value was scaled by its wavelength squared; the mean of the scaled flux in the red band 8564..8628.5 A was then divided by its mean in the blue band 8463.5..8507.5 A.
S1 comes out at 1.1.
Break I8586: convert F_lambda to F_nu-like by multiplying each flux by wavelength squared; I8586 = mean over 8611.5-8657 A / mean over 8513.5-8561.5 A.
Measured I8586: 1.2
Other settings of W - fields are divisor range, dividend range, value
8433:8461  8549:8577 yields 1.06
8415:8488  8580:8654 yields 1.15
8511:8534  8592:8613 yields 1.09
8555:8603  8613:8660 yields 1.10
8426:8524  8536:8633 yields 1.07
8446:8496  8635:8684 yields 1.12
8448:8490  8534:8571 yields 1.02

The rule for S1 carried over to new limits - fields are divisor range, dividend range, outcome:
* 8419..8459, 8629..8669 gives 1.17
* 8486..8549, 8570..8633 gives 1.09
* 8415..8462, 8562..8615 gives 1.11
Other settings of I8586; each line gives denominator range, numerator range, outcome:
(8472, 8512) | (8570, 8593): 1.02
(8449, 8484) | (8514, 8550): 1.01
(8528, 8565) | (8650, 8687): 1.13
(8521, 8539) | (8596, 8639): 1.15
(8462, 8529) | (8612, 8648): 1.13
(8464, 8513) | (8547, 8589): 1.02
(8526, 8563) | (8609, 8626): 1.18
